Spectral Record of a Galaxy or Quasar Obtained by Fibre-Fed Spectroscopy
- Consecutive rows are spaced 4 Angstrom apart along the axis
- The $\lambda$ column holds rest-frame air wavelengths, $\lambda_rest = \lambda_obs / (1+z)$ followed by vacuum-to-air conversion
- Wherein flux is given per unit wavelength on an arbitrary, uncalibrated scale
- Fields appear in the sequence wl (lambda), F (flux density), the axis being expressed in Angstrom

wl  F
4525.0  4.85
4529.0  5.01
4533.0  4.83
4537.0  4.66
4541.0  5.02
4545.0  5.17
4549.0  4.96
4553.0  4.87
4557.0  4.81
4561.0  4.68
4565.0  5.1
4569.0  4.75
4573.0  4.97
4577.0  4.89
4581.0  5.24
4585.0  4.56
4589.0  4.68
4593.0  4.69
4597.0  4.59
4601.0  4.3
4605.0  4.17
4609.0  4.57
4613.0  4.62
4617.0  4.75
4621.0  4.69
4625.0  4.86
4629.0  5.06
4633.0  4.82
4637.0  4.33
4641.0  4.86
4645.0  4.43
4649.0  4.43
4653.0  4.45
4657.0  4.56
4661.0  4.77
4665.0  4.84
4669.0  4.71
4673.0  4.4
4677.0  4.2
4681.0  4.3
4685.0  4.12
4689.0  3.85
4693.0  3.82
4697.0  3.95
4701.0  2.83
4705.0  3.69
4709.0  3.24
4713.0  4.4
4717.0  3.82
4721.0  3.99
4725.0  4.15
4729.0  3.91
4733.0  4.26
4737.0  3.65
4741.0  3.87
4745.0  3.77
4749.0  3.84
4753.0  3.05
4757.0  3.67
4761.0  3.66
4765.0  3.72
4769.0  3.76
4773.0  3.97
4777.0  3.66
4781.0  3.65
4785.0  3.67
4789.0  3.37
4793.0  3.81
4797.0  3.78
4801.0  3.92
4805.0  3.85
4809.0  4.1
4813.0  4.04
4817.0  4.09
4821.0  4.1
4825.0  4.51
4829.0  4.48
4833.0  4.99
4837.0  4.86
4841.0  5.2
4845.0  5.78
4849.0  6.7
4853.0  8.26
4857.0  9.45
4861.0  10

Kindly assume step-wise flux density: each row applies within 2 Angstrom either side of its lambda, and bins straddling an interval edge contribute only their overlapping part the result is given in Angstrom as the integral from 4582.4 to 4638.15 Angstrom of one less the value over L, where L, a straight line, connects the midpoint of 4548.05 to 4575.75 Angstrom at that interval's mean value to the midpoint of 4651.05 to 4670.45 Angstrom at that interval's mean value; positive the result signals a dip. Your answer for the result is 1.63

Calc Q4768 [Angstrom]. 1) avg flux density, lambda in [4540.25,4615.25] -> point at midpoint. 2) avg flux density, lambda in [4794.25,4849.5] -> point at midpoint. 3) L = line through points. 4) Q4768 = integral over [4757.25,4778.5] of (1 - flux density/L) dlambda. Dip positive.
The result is 3.9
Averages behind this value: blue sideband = 4.77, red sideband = 4.53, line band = 3.75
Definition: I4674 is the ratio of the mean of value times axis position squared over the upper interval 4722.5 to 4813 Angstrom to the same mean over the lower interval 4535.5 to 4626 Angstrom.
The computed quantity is 0.86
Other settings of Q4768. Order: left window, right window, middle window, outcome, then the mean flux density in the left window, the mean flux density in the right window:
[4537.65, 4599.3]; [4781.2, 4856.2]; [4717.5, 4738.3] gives 3.3 Angstrom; 4.86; 4.69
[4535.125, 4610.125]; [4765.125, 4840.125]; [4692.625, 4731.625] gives 4.9 Angstrom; 4.78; 4.04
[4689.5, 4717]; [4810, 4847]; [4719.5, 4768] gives 2.4 Angstrom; 3.68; 4.66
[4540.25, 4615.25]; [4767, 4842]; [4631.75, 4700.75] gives 2.2 Angstrom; 4.77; 4.08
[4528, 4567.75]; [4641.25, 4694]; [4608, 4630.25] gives -0.7 Angstrom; 4.91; 4.4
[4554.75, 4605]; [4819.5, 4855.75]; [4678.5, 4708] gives 7.6 Angstrom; 4.75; 5.53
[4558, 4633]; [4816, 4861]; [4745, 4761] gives 5.6 Angstrom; 4.74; 5.9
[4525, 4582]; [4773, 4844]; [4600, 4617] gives 1.0 Angstrom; 4.92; 4.14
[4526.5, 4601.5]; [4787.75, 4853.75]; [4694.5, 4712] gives 4.6 Angstrom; 4.84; 4.64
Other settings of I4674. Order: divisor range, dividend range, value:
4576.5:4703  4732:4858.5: 1.06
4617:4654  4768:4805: 0.85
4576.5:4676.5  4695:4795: 0.85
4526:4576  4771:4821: 0.87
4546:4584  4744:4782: 0.81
